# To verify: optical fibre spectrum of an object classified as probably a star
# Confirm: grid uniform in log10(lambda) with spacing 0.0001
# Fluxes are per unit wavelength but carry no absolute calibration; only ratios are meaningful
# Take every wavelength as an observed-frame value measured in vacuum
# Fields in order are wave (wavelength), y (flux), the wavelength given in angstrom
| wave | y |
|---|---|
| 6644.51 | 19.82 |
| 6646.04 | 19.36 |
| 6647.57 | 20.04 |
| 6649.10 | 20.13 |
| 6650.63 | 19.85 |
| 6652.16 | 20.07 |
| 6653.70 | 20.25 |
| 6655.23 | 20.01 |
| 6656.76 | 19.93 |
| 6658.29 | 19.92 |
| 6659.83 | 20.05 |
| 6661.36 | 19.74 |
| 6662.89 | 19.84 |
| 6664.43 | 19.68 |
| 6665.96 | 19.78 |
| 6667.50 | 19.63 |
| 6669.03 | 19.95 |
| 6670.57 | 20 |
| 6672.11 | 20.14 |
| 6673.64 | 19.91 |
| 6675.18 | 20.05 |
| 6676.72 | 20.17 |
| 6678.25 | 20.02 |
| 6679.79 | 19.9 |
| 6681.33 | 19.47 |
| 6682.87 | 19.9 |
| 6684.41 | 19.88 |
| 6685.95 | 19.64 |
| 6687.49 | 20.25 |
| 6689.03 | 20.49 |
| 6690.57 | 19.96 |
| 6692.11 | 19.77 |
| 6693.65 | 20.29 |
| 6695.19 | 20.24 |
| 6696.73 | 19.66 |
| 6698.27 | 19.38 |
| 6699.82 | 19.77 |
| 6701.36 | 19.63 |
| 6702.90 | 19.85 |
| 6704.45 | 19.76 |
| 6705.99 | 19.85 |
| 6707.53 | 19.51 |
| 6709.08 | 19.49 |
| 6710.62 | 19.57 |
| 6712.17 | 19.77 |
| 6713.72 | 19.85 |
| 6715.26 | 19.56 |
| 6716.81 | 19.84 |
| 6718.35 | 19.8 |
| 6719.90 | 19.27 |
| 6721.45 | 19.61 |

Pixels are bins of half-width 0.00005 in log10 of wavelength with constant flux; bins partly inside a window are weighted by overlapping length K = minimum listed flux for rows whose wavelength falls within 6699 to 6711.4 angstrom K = 19.49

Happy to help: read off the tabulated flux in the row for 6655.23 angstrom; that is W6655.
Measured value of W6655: 20.01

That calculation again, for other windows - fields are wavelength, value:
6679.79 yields 19.9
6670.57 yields 20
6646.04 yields 19.36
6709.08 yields 19.49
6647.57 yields 20.04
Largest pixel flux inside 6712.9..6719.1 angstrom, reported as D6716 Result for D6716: 19.85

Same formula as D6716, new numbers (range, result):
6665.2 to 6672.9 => 20.14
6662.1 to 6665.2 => 19.84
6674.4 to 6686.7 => 20.17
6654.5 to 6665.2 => 20.05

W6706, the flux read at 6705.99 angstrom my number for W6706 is 19.85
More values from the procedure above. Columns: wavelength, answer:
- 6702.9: 19.85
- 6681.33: 19.47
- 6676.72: 20.17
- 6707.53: 19.51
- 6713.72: 19.85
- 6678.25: 20.02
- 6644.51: 19.82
